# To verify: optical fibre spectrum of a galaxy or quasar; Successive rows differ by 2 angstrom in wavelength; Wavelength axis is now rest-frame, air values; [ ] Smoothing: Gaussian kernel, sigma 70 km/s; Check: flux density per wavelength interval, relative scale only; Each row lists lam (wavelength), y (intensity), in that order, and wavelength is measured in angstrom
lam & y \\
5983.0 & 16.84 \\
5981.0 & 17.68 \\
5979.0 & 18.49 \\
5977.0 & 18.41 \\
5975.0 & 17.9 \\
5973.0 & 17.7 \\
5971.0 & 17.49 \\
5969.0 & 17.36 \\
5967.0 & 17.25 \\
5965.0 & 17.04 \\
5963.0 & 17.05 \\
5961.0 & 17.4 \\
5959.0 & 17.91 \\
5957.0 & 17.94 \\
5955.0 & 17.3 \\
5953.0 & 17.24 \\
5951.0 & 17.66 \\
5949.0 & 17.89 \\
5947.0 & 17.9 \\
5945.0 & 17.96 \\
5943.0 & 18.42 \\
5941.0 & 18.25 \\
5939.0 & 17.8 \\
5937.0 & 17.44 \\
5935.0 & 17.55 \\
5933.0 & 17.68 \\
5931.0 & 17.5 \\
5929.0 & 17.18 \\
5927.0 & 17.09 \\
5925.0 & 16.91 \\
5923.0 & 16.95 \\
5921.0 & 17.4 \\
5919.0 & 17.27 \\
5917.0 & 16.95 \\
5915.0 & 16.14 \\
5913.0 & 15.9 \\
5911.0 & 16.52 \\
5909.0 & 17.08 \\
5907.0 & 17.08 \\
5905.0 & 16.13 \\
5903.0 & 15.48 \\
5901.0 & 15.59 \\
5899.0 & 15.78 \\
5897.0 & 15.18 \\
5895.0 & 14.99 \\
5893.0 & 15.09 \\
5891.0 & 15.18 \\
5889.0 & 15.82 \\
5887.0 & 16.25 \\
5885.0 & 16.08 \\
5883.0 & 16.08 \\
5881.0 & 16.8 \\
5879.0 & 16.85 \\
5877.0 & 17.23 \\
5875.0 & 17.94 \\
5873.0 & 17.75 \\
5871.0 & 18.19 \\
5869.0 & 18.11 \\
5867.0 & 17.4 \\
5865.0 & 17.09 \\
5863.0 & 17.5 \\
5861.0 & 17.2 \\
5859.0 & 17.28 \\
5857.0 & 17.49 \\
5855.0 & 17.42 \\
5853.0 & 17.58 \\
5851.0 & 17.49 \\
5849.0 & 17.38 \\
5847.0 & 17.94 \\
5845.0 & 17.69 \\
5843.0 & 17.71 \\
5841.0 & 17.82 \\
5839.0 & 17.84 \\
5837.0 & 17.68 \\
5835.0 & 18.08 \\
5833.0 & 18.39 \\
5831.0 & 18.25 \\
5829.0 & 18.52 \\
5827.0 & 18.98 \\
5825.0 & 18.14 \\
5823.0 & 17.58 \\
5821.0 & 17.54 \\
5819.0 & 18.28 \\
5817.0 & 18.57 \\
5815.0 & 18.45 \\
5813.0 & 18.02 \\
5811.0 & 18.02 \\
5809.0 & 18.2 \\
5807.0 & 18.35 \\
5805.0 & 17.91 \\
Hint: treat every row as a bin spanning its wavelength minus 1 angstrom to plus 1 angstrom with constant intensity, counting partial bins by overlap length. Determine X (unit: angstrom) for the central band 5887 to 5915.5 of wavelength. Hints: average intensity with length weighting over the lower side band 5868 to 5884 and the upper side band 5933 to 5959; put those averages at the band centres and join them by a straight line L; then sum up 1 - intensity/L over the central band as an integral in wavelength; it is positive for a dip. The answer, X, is 2.7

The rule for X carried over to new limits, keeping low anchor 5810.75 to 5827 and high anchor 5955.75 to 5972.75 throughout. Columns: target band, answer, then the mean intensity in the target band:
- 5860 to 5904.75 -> 3.3 angstrom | 16.5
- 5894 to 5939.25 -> 2.6 angstrom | 16.7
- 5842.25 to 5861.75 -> 0.5 angstrom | 17.5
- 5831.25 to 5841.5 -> 0.0 angstrom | 18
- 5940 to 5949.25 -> -0.3 angstrom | 18.1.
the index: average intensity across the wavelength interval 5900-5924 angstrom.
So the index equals 16.5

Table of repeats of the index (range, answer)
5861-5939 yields 16.7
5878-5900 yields 15.8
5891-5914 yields 15.9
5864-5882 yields 17.5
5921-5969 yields 17.5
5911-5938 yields 17.1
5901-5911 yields 16.4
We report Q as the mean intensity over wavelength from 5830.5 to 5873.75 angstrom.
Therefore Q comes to 17.7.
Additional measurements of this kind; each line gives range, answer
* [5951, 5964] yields 17.5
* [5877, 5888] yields 16.5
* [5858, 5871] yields 17.5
